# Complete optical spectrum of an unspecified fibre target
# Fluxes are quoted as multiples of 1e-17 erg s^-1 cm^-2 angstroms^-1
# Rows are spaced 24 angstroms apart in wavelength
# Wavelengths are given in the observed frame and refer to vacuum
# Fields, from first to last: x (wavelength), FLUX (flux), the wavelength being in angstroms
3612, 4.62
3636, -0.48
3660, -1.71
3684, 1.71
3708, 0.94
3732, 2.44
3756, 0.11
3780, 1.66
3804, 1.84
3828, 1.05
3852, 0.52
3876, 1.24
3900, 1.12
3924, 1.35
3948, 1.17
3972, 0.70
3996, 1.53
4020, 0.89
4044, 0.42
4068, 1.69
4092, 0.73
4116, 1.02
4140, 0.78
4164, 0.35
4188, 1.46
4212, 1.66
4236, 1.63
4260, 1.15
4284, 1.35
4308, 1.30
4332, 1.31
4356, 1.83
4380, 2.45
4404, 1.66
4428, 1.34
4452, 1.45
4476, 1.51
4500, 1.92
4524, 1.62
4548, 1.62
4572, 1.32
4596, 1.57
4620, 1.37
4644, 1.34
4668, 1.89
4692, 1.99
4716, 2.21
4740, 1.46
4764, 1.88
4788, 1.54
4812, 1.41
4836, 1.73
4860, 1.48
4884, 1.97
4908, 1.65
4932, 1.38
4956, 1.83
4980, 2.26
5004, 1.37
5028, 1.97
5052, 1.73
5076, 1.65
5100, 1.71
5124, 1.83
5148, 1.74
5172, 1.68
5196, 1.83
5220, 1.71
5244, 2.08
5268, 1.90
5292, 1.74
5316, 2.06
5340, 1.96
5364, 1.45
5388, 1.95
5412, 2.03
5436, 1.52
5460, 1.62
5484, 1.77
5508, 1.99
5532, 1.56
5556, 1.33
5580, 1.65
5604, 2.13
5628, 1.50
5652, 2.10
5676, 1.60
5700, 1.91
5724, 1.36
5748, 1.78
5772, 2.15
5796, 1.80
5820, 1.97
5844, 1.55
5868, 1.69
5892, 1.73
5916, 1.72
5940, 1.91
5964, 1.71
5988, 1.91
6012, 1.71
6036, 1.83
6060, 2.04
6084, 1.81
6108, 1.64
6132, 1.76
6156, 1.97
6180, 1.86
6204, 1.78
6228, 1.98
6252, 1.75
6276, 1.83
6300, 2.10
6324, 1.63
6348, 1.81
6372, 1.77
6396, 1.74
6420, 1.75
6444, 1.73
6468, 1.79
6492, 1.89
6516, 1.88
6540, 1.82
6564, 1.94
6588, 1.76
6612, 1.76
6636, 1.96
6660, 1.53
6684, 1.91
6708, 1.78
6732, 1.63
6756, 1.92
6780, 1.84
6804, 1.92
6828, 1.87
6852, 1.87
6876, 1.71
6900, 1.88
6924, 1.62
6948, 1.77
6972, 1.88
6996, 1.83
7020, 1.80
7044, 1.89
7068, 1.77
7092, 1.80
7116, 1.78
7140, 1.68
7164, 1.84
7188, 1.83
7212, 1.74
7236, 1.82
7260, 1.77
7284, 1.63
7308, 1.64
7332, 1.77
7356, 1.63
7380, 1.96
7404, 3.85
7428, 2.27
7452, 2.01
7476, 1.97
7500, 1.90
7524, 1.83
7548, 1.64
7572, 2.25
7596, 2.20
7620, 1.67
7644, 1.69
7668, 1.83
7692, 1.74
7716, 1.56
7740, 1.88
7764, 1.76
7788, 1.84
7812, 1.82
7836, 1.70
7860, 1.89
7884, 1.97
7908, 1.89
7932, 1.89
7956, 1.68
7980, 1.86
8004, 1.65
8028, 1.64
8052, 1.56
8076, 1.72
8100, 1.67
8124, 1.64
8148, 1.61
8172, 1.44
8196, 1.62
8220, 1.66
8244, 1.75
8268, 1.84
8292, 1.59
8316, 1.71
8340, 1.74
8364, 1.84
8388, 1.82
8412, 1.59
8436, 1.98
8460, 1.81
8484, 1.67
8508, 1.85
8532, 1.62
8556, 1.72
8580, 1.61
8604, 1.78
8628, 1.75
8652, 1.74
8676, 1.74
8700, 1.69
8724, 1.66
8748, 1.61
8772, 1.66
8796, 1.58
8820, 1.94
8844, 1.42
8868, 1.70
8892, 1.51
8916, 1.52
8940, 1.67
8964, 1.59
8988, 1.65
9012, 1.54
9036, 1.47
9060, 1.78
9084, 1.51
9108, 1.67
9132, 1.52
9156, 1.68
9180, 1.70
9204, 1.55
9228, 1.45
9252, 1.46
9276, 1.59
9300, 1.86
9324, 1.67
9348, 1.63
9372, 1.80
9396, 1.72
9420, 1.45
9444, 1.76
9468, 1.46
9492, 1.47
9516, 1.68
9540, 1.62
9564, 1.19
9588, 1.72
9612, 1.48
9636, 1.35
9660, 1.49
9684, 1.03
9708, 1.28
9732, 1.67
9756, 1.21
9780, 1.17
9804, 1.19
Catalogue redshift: 0.13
